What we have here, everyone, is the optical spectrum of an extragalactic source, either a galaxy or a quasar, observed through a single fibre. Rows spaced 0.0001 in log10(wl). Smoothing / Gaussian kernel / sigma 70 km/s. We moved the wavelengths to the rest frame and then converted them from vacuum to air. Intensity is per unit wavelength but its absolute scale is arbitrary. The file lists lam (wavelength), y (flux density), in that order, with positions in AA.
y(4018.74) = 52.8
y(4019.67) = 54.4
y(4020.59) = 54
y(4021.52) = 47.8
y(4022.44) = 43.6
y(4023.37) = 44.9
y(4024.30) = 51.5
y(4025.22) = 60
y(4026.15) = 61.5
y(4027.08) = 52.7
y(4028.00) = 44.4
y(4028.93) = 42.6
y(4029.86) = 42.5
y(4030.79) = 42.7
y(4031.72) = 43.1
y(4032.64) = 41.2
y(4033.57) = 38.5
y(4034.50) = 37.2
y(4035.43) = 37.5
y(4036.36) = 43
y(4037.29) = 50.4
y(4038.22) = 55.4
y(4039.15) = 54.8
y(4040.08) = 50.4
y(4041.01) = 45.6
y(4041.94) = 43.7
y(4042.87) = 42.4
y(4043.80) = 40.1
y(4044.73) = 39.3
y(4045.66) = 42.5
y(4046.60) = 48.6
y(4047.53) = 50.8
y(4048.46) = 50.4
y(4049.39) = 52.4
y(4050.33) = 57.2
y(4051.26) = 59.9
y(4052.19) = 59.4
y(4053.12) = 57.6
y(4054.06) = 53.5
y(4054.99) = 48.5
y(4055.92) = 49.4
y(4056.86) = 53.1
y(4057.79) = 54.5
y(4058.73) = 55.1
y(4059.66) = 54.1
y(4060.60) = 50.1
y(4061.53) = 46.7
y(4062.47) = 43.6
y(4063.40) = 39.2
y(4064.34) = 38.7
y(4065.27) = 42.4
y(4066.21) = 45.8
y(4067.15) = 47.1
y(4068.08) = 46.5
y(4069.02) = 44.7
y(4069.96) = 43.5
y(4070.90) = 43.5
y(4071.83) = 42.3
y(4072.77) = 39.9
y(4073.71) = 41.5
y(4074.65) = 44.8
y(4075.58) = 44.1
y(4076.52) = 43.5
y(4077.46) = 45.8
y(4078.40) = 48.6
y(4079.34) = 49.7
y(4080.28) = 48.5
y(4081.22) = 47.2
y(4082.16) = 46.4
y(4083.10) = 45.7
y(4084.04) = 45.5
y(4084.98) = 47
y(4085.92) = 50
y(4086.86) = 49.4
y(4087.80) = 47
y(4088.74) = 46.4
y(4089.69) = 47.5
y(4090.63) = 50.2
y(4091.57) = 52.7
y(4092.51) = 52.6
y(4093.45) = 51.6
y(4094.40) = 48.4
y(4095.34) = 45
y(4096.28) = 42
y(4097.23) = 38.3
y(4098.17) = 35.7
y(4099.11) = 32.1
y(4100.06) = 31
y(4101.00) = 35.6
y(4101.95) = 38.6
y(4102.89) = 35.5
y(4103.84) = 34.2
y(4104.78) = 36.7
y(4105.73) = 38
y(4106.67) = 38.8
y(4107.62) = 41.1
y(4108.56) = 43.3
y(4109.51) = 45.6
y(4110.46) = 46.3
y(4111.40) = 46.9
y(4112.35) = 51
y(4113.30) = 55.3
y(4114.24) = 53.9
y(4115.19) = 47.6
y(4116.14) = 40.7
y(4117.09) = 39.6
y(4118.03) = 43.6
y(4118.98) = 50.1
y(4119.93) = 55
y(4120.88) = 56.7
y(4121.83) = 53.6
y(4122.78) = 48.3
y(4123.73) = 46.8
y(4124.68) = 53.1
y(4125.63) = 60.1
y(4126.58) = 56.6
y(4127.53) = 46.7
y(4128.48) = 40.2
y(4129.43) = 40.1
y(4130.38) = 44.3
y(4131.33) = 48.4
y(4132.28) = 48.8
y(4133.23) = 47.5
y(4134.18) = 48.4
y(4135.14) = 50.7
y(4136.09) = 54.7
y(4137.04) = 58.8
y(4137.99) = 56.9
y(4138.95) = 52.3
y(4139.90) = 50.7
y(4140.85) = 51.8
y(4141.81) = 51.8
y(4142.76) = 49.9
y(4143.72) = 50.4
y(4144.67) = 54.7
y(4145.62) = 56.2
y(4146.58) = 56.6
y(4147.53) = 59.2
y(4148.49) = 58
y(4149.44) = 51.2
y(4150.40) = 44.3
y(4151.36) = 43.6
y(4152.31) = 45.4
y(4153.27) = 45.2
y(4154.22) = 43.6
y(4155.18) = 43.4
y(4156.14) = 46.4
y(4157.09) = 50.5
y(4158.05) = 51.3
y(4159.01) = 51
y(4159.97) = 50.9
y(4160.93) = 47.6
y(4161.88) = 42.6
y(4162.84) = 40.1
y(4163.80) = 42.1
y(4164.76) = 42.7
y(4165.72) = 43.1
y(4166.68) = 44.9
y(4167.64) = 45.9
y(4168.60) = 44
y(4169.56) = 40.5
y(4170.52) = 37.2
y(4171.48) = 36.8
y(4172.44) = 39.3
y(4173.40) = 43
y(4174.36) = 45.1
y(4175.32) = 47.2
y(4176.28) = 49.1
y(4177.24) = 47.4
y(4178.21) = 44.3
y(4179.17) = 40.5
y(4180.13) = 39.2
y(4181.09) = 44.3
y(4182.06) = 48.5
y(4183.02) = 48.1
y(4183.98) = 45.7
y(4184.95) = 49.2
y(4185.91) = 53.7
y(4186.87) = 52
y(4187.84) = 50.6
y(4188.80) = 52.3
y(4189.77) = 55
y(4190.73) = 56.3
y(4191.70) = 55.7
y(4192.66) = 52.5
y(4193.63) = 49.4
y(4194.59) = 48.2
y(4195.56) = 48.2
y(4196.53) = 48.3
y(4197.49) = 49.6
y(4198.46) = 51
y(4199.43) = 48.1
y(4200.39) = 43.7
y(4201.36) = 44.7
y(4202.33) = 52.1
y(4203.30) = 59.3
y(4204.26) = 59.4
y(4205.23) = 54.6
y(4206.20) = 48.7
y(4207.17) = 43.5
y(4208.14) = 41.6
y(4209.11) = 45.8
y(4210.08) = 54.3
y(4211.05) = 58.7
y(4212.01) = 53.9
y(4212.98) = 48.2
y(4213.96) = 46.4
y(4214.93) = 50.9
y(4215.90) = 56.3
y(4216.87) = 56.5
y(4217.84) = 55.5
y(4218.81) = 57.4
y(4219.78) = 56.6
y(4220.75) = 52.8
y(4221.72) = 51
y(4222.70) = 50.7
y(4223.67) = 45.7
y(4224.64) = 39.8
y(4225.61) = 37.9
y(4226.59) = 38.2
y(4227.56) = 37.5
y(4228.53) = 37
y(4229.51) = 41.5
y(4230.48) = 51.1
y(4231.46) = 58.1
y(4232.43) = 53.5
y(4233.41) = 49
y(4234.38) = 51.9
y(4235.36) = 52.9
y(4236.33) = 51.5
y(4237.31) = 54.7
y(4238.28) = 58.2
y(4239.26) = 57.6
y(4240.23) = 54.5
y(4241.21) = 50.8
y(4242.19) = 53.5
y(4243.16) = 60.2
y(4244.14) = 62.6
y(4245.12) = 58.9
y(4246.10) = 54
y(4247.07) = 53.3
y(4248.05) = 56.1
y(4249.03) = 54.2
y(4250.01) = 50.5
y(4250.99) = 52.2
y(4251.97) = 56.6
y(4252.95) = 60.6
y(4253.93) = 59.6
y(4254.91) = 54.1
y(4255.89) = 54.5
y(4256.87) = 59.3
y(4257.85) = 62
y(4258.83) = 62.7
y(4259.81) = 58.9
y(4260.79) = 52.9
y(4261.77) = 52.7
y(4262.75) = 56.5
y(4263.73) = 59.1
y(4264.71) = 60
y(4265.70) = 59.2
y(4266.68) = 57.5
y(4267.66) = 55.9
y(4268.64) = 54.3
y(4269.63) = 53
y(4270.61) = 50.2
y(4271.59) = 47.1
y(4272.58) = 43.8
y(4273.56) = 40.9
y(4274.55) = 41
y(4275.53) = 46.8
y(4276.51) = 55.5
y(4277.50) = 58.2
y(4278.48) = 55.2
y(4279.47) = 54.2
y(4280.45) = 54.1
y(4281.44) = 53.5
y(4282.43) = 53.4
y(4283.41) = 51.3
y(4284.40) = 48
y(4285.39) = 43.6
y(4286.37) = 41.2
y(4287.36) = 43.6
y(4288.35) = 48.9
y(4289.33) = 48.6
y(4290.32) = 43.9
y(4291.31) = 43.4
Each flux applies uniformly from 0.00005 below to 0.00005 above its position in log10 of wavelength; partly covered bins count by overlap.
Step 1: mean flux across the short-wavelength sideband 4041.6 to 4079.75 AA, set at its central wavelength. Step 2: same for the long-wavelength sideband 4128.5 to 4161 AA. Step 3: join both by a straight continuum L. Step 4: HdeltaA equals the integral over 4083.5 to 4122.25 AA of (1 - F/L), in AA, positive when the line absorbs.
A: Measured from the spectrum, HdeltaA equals 3.1 AA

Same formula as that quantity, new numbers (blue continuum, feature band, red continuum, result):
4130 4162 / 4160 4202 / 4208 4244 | 3.3 AA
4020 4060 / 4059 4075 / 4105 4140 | 1.4 AA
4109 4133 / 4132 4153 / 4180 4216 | -1.2 AA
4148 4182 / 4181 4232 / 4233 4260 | 0.6 AA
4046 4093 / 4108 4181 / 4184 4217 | 2.8 AA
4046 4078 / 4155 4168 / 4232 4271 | 1.5 AA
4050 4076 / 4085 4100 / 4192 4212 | 0.9 AA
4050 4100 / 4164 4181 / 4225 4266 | 2.6 AA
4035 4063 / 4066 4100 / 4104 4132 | 2.1 AA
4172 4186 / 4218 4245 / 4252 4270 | 1.2 AA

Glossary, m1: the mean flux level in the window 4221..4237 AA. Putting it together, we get 46.9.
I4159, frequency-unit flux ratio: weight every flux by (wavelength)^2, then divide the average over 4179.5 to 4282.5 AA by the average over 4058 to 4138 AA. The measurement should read 1.20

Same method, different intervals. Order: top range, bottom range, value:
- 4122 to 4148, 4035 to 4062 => 1.07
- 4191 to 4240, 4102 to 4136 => 1.13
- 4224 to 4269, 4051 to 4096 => 1.22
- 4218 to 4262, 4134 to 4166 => 1.11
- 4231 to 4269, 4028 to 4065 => 1.30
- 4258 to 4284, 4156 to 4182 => 1.26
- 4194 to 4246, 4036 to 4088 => 1.15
